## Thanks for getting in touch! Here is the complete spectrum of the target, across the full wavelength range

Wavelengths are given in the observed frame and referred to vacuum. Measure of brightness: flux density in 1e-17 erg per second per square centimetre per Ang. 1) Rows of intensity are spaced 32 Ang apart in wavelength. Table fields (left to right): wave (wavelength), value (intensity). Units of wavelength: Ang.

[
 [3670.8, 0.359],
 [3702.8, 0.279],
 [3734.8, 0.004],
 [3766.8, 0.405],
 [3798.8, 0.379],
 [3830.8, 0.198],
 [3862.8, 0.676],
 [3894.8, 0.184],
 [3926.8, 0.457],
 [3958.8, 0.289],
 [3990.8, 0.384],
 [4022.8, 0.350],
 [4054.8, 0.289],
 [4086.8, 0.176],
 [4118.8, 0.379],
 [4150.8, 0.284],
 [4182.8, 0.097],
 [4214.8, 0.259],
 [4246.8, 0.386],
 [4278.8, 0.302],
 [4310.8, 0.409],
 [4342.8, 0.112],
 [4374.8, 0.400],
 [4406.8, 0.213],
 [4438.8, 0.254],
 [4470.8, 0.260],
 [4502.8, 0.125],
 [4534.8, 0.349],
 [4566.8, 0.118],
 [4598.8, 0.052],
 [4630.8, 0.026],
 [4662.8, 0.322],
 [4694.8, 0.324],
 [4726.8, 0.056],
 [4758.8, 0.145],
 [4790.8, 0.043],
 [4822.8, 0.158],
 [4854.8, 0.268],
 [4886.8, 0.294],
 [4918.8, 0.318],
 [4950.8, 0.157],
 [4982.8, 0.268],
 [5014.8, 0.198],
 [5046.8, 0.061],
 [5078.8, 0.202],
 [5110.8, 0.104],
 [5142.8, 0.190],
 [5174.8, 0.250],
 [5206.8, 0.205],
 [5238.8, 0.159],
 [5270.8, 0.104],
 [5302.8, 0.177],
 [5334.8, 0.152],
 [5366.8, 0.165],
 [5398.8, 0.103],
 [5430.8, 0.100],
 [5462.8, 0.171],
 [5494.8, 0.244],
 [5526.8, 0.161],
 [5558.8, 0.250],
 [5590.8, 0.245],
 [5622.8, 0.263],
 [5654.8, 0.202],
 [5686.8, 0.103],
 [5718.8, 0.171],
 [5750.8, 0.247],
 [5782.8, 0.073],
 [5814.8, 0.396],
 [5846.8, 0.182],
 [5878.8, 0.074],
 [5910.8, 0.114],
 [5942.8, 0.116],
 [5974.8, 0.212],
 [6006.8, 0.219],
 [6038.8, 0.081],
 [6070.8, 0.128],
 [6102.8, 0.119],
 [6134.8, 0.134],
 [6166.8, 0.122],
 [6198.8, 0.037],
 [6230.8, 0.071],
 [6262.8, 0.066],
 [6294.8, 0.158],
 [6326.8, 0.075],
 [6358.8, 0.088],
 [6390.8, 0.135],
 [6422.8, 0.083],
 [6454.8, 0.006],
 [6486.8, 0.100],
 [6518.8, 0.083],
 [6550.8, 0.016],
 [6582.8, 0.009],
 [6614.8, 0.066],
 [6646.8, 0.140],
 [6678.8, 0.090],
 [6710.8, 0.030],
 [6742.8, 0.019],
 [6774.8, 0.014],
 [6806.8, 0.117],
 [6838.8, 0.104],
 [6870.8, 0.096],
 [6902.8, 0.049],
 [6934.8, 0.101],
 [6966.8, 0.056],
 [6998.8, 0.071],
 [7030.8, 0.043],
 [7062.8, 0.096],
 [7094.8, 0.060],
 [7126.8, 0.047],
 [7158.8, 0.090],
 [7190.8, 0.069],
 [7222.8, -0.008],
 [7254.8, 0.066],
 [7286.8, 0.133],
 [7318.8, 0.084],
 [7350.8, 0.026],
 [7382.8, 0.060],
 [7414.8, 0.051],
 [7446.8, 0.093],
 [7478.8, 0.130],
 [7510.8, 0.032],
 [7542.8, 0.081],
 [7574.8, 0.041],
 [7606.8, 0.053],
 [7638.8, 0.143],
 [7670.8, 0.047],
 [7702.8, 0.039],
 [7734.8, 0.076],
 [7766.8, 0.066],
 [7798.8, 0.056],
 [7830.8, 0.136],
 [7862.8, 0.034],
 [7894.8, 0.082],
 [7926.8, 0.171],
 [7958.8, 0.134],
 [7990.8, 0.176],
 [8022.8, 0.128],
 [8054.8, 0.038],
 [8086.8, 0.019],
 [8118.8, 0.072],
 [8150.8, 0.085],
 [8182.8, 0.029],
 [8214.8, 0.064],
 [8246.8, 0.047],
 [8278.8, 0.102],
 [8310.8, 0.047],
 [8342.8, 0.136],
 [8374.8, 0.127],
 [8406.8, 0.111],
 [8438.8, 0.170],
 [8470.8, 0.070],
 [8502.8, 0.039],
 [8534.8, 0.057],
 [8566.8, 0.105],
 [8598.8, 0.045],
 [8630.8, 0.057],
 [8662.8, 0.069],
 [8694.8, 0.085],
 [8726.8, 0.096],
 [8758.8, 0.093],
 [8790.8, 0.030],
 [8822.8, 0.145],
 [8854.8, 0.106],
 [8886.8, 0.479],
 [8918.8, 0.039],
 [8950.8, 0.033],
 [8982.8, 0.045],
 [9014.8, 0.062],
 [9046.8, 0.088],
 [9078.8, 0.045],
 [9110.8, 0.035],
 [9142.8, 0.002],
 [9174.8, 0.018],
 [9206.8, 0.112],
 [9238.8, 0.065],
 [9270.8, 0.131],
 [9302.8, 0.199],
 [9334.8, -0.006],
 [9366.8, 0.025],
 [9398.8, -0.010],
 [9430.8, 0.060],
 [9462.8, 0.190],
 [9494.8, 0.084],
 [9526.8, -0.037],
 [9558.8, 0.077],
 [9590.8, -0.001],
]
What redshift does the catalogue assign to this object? 1.38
